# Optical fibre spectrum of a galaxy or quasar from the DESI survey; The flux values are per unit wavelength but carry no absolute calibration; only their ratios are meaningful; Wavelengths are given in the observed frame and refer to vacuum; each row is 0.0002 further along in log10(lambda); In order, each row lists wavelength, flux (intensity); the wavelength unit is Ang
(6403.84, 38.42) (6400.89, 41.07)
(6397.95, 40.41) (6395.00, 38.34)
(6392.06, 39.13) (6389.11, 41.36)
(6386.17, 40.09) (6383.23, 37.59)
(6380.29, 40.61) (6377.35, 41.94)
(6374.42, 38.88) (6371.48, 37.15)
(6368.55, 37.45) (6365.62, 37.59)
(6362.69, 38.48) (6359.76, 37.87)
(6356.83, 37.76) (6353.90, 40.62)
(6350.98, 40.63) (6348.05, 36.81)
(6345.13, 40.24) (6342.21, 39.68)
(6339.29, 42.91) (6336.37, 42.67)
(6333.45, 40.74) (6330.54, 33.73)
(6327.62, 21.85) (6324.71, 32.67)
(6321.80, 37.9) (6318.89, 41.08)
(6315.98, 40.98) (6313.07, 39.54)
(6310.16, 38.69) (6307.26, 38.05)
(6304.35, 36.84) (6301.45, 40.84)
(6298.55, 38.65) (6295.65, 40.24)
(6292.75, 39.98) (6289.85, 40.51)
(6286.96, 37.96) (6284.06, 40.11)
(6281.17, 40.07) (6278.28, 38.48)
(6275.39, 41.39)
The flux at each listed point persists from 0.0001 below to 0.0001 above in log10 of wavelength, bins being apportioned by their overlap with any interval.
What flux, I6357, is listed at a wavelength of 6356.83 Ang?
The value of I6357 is 37.76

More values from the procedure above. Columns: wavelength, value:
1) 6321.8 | 37.9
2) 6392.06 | 39.13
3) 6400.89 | 41.07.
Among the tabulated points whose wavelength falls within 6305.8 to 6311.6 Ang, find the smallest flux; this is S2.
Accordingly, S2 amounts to 38.05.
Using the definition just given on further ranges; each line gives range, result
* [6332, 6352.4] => 36.81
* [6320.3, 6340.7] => 21.85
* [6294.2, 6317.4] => 36.84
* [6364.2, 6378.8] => 37.15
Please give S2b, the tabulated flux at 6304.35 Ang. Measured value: 36.84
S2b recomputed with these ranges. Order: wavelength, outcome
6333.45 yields 40.74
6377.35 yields 41.94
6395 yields 38.34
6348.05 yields 36.81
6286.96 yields 37.96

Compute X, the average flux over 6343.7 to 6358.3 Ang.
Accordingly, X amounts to 39.2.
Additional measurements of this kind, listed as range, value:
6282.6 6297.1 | 39.8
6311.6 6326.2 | 38.4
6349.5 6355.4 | 40.6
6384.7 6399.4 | 39.9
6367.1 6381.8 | 39.2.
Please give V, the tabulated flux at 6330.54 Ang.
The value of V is 33.73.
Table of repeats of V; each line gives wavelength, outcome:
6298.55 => 38.65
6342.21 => 39.68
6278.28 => 38.48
